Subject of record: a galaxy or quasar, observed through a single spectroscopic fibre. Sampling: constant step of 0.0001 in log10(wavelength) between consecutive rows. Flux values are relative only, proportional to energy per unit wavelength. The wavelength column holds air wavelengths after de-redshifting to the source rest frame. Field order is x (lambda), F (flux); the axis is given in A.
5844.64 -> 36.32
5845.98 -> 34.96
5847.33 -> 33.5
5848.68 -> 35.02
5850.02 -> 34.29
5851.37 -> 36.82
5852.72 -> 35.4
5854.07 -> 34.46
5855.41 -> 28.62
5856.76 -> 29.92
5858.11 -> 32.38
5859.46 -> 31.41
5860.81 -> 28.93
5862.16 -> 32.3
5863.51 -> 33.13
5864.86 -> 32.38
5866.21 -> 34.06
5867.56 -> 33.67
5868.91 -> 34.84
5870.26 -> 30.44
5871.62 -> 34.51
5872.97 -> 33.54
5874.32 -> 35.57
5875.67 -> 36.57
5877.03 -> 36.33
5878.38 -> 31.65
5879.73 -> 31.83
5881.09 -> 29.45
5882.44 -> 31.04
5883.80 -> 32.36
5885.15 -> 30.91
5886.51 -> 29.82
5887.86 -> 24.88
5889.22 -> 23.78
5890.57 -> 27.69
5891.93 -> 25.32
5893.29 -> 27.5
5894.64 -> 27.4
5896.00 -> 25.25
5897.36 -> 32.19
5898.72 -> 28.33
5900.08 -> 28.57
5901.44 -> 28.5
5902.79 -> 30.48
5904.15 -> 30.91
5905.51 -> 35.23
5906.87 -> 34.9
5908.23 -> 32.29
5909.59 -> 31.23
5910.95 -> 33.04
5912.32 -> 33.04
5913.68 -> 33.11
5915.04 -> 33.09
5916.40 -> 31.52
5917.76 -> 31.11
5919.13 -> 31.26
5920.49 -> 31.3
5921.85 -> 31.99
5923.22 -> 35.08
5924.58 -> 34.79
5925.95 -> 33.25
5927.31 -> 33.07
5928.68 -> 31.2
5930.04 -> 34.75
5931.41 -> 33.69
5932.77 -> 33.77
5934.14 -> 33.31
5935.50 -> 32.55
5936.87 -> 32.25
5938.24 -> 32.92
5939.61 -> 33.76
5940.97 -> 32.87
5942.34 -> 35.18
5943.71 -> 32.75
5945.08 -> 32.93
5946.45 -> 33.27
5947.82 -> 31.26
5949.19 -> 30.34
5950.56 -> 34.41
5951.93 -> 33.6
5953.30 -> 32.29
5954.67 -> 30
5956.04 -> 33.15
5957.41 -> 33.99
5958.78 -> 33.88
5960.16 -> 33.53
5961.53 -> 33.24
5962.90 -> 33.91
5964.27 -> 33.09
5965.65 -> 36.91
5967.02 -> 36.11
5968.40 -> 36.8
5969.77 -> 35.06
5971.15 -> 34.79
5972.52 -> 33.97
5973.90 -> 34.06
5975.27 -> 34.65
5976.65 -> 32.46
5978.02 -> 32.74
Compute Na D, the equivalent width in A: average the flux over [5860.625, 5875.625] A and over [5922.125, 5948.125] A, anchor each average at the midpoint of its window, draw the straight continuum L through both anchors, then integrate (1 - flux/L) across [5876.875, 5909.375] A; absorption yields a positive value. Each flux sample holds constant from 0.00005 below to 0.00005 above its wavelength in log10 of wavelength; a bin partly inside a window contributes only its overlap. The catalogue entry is 3.5 A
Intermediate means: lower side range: 33.3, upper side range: 33.3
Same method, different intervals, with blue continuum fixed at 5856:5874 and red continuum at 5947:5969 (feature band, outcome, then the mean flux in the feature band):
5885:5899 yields 2.3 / 27.4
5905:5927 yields 0.1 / 32.9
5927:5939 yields 0.1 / 33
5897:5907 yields 0.6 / 30.9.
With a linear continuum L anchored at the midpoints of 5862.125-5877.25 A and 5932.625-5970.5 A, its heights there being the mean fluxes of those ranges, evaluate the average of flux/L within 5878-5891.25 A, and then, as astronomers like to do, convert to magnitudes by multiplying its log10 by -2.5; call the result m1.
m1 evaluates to 0.16 mag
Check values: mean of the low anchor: 33.9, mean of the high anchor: 33.5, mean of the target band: 29.3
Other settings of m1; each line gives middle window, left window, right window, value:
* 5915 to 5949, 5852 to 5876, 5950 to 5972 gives 0.027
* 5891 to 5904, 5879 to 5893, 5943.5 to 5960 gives 0.042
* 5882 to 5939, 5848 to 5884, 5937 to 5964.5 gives 0.062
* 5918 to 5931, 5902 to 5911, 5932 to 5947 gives 0.001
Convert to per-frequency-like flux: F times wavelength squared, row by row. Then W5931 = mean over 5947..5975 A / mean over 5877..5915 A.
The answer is 1.14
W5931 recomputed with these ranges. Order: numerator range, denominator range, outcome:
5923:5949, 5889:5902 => 1.22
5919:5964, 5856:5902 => 1.10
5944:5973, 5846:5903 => 1.10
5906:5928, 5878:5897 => 1.16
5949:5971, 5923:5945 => 1.02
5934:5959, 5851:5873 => 1.03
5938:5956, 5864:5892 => 1.06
